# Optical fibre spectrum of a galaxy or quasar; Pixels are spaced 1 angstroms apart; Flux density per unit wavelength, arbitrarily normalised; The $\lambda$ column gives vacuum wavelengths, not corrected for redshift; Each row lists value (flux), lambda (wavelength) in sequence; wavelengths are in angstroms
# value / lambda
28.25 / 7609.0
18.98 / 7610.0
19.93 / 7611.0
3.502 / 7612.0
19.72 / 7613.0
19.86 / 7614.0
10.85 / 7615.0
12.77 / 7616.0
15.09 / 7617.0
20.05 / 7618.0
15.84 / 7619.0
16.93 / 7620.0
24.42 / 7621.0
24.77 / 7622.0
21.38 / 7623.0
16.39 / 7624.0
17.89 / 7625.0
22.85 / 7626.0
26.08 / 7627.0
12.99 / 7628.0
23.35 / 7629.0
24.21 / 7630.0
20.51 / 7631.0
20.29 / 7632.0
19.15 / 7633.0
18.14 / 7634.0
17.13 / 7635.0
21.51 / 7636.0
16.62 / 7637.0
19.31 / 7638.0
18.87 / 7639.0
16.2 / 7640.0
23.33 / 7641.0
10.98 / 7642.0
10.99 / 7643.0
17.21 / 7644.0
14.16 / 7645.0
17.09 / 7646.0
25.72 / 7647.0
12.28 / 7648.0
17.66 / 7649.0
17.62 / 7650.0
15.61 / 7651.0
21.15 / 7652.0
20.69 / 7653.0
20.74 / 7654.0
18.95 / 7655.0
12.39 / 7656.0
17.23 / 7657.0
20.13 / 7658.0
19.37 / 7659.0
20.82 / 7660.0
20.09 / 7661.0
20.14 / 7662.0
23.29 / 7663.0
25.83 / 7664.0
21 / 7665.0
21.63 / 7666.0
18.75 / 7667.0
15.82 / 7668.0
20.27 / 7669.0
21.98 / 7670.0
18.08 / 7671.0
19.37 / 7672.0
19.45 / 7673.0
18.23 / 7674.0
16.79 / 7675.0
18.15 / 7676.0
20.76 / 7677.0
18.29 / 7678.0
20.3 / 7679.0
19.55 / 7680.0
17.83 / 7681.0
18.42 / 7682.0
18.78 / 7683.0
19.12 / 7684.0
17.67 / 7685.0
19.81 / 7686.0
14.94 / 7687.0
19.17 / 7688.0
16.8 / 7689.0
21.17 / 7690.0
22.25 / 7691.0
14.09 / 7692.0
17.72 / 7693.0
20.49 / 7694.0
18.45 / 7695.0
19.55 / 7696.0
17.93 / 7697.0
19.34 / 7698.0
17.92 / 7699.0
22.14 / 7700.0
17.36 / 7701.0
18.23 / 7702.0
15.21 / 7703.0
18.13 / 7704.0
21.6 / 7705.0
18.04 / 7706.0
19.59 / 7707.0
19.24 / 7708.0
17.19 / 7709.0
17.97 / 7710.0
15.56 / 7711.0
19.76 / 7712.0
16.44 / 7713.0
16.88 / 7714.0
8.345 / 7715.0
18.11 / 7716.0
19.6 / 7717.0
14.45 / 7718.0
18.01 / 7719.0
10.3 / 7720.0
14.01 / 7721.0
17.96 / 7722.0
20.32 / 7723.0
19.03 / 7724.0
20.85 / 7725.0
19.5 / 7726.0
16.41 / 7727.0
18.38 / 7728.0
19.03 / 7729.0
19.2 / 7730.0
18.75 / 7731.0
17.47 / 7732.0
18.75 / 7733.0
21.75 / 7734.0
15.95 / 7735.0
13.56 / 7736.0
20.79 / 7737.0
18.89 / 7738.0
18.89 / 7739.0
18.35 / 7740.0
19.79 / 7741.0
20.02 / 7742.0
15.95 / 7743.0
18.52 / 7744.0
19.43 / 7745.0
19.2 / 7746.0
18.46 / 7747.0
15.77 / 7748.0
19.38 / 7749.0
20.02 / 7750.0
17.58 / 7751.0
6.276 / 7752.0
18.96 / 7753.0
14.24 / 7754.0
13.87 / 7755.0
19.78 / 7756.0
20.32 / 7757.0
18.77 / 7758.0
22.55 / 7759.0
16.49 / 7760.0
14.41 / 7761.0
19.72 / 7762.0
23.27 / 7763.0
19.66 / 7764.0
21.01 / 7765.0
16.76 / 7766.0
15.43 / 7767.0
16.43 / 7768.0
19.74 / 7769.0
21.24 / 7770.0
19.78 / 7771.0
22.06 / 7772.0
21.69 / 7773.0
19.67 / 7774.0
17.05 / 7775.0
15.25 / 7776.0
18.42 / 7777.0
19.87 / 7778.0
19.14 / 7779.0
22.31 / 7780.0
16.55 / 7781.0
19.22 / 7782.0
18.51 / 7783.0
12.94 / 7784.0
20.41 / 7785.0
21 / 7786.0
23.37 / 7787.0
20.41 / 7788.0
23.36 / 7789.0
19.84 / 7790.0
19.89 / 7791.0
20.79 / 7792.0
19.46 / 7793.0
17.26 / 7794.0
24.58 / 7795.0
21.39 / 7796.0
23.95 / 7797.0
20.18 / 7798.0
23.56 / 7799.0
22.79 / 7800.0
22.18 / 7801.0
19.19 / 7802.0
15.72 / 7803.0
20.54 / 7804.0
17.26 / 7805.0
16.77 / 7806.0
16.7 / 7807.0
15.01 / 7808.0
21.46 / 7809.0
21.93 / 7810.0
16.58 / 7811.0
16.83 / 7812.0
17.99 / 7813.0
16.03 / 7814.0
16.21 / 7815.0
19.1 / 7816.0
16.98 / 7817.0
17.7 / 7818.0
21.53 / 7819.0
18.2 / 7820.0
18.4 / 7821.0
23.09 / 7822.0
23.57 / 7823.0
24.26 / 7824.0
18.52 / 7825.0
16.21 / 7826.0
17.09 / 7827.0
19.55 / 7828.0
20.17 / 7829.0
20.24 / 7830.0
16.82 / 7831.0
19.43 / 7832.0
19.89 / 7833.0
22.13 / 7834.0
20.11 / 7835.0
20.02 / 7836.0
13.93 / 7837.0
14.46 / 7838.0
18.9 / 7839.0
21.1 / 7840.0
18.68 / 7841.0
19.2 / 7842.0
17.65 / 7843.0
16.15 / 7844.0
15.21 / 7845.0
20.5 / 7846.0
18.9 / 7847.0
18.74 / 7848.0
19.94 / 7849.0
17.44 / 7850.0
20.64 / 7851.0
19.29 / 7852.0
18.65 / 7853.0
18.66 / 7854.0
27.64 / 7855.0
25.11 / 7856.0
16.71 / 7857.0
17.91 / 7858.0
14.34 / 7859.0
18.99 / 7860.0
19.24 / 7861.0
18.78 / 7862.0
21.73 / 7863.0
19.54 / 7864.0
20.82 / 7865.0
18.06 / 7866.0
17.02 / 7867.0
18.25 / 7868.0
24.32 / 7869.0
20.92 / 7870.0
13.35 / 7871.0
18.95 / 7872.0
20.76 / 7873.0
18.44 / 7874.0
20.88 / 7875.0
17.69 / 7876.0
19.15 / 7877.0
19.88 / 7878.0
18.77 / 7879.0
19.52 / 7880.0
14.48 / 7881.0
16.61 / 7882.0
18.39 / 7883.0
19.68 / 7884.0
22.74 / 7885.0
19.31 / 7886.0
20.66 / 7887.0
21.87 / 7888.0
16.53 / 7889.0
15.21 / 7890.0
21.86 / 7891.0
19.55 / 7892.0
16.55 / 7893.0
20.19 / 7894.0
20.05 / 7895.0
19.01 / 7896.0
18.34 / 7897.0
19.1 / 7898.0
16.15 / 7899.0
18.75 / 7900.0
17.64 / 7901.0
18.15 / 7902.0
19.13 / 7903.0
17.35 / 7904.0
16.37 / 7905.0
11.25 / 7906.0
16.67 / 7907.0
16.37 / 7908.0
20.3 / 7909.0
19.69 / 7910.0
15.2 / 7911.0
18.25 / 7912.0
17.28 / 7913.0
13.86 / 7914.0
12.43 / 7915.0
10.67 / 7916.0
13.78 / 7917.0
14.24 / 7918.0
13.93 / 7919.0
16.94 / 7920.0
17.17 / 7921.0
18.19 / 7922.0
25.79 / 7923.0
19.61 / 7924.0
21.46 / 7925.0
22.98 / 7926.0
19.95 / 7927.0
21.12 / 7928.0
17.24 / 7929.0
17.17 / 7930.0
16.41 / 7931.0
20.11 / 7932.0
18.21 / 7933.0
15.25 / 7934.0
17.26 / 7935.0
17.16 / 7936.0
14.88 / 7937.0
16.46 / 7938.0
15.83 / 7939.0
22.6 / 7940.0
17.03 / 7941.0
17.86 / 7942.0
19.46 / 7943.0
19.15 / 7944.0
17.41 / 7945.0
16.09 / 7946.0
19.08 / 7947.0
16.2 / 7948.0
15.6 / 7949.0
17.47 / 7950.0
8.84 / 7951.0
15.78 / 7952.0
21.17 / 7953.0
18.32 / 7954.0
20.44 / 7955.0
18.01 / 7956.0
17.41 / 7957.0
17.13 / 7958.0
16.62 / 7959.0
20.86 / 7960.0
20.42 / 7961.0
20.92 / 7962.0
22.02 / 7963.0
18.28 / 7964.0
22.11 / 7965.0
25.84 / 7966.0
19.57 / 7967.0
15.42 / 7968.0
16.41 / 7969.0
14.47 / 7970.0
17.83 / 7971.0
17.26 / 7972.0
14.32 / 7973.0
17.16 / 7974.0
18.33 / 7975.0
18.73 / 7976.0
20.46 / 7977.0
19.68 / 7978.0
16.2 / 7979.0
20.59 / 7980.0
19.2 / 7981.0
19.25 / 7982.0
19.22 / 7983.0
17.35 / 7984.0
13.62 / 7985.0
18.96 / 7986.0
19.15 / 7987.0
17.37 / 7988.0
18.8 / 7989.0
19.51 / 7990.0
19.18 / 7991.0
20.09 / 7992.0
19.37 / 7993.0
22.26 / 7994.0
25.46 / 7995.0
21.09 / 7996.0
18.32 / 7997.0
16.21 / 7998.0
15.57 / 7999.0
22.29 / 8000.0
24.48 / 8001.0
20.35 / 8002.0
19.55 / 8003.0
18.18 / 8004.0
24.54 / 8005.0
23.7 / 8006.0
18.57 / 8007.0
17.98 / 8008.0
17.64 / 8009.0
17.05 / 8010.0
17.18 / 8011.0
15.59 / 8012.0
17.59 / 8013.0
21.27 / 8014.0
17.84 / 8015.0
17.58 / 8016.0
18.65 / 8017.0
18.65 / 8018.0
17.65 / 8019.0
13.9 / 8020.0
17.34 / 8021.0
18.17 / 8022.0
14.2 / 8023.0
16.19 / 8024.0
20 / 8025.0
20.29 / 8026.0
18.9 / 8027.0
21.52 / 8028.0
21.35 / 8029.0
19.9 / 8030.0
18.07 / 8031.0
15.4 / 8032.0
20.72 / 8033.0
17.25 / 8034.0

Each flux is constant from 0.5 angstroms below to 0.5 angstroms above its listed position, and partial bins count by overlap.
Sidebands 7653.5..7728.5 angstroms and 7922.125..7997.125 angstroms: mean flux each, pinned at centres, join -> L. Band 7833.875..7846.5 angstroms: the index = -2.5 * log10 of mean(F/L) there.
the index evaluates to 0.02 mag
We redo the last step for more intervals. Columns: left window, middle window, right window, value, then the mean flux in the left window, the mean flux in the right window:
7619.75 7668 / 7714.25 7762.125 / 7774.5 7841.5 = 0.097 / 19.2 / 19.3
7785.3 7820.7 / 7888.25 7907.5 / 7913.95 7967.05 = 0.039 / 19.6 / 18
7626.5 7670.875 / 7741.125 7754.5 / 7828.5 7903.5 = 0.103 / 19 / 19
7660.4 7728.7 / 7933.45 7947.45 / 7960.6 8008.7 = 0.096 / 18.5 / 19.3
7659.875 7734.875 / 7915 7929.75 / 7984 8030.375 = 0.058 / 18.6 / 19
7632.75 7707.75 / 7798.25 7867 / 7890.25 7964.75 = -0.055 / 18.7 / 17.8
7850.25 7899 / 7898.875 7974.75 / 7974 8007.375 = 0.101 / 19.2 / 19.5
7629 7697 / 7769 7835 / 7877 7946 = -0.070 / 18.8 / 17.9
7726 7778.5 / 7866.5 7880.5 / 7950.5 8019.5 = -0.032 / 18.3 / 18.8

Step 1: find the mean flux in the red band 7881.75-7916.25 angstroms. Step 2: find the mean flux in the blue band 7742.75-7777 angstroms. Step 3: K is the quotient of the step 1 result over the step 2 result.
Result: 0.98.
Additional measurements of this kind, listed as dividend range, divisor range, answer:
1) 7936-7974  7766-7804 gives 0.91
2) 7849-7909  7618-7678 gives 0.98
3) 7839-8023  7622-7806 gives 0.98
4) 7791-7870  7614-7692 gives 1.02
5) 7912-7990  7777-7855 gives 0.93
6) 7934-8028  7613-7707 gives 0.98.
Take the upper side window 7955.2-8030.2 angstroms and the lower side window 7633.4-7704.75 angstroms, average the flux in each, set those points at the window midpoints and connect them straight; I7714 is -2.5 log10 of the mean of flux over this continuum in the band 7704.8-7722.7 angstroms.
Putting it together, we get 0.11 mag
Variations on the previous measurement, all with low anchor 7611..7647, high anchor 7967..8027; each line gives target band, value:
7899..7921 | 0.15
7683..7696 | -0.02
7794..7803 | -0.18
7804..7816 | 0.04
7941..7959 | 0.07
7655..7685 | -0.07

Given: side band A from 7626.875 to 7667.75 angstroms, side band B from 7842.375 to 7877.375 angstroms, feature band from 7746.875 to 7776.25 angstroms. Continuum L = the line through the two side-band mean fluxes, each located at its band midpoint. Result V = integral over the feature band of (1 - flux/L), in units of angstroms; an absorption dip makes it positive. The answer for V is 1.3 angstroms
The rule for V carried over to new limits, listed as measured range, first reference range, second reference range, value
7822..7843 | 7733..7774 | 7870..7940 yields -1.3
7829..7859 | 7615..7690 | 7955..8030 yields -0.3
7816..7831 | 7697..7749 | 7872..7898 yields -0.8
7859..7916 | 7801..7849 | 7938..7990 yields 0.5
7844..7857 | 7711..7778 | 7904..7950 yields -1.6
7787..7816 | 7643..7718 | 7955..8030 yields -1.5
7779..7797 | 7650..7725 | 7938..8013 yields -1.5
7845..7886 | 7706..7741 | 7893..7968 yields -3.3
